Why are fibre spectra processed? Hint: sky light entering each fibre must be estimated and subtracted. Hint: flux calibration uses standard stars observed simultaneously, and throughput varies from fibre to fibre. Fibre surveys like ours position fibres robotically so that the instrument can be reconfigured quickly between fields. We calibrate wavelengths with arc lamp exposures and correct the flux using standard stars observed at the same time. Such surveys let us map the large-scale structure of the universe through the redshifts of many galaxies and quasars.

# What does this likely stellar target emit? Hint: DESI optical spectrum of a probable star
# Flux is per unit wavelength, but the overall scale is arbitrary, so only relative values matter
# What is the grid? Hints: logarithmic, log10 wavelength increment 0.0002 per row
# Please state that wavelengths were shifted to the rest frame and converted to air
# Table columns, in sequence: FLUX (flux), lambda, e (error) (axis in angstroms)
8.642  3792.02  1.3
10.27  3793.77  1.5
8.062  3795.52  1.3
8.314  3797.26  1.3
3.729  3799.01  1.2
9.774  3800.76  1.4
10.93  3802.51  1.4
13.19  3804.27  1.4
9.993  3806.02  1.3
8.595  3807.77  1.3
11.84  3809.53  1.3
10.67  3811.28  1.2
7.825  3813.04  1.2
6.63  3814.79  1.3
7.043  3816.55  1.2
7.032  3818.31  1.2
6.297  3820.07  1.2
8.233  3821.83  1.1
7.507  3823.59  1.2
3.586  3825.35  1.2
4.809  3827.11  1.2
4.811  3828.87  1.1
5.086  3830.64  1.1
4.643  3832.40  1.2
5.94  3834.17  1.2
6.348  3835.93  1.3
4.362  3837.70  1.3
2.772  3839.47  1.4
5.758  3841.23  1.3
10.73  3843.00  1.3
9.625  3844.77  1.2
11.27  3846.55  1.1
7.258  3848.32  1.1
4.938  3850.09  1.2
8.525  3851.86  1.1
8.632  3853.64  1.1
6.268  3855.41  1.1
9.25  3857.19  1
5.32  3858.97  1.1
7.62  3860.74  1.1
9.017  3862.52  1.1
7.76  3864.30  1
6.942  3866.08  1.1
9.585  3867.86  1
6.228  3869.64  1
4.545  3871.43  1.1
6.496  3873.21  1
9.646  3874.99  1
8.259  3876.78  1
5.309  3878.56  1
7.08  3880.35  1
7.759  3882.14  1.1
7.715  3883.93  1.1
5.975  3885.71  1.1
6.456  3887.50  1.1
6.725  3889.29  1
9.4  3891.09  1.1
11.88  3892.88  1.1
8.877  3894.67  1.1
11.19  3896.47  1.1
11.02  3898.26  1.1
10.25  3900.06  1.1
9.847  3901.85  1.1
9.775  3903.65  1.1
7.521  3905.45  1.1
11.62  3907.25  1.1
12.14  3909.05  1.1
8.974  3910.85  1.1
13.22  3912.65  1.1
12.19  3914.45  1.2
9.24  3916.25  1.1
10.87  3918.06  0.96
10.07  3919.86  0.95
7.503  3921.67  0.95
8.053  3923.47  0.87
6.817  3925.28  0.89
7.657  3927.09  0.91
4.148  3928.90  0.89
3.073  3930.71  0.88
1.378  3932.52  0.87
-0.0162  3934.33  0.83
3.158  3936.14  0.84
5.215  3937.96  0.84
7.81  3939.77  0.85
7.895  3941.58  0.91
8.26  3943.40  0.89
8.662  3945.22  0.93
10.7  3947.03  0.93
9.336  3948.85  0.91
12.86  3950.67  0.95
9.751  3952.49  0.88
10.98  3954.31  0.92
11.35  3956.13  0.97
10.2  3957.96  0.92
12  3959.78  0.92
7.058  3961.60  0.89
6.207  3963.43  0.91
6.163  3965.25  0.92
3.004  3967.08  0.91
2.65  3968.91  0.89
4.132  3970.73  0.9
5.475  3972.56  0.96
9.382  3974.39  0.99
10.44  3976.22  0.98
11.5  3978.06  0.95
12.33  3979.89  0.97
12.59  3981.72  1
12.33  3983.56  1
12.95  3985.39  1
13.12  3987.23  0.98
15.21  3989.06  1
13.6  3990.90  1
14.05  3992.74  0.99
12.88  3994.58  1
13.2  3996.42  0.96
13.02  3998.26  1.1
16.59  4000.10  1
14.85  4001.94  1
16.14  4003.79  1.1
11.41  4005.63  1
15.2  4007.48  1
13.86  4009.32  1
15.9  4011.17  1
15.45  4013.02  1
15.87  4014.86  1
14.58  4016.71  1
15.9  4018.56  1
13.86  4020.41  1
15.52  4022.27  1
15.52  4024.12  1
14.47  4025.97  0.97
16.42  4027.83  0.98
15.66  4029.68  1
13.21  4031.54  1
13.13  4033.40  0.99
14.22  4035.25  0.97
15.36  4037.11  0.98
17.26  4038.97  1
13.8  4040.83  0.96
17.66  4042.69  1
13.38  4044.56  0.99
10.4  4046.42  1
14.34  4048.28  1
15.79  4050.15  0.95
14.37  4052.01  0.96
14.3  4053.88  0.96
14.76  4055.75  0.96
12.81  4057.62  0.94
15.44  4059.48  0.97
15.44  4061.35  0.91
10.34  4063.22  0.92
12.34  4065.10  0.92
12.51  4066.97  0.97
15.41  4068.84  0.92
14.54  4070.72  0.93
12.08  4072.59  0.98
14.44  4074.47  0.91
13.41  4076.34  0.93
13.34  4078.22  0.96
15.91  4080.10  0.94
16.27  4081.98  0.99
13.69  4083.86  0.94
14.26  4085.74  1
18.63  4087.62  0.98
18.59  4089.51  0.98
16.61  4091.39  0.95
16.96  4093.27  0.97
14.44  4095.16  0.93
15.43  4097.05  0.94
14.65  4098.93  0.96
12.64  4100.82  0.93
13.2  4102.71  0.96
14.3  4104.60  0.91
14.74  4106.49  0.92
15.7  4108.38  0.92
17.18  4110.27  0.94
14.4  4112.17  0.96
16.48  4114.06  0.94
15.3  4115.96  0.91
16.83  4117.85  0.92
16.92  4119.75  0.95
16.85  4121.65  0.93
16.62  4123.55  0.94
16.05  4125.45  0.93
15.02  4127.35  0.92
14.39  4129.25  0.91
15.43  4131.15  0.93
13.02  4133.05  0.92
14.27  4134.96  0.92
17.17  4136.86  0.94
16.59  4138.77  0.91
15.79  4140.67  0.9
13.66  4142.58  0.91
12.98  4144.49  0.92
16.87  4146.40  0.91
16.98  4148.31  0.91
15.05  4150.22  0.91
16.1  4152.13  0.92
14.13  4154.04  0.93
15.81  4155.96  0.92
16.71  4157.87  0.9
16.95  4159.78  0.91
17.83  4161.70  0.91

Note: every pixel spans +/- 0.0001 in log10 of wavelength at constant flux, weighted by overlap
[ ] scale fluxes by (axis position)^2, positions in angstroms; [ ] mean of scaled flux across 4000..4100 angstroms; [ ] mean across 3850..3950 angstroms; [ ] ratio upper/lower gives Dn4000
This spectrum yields 2.0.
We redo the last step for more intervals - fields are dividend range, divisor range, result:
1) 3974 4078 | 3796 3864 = 2.07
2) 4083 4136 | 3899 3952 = 2.06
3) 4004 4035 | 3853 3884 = 2.16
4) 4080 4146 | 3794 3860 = 2.39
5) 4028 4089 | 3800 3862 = 2.15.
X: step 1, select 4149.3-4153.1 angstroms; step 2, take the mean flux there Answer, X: 15.6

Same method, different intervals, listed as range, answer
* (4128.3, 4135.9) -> 14.3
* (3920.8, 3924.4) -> 7.78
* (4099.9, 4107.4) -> 13.7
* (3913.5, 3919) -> 10.8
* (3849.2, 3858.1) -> 7.52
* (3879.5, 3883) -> 7.41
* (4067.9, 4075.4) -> 14.1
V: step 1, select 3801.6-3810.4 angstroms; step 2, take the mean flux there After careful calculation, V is 10.9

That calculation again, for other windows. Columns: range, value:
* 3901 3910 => 10.2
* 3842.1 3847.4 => 10.5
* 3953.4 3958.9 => 10.8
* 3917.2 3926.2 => 8.65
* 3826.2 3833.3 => 4.83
